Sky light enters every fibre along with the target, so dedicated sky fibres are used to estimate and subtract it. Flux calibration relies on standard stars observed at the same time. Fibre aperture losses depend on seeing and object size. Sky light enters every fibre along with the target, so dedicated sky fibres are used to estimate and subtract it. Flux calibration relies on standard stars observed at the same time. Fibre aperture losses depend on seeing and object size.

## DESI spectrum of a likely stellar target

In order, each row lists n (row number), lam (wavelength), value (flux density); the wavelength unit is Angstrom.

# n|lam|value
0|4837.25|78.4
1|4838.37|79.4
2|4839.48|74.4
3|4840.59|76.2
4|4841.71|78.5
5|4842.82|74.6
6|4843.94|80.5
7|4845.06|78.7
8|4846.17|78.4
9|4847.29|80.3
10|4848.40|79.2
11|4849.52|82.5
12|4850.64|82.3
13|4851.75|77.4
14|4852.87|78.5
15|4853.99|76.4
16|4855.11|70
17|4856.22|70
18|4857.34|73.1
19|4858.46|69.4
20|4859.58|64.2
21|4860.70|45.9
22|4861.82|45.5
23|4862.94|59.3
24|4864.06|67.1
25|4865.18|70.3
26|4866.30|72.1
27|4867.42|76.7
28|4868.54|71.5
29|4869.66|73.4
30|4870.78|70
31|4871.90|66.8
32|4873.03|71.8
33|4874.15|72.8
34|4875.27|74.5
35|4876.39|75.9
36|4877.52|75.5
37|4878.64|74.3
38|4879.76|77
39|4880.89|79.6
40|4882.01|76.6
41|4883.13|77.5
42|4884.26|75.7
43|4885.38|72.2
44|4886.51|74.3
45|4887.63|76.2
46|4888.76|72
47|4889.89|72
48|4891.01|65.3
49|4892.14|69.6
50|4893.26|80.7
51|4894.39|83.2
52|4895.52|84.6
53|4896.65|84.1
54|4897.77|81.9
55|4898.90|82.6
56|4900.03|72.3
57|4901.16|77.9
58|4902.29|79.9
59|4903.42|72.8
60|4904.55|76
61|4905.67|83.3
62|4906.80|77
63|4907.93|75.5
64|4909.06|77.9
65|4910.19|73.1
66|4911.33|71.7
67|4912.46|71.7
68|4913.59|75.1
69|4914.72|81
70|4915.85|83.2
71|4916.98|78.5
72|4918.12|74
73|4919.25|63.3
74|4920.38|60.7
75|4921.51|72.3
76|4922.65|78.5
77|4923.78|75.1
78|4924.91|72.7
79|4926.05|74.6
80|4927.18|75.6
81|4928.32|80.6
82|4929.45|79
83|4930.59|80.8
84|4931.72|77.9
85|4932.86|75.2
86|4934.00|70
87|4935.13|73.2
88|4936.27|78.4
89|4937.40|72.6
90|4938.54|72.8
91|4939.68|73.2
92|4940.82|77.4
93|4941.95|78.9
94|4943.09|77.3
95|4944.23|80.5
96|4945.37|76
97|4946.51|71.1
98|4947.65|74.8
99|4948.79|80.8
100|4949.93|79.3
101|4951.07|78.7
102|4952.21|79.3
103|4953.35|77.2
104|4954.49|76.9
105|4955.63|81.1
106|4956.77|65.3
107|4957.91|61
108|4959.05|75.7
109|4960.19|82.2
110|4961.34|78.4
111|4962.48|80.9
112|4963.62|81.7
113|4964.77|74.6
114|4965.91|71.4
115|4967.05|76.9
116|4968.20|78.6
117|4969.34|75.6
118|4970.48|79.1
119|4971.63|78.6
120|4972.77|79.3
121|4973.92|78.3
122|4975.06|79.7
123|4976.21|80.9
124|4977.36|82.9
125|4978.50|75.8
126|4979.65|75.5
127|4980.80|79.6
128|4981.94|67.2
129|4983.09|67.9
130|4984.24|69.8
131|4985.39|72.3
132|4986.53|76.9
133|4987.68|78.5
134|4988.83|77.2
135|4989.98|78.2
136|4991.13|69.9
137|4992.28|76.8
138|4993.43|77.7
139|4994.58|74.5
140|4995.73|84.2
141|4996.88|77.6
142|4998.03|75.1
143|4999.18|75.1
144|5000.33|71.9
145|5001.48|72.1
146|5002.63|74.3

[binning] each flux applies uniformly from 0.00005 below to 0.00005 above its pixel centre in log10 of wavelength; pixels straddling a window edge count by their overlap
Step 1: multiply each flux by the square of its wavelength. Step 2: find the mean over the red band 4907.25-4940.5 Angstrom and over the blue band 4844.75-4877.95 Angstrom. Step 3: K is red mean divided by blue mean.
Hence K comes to 1.1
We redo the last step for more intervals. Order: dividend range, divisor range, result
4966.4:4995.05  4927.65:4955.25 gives 1.01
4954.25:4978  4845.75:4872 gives 1.14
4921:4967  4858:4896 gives 1.09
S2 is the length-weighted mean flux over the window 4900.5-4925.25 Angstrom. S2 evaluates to 75.1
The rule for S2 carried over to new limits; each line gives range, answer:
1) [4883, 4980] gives 76.3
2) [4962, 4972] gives 77.4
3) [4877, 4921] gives 75.9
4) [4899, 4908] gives 77.2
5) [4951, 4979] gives 77.2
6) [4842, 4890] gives 72.9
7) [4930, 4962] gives 75.9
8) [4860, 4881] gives 69.2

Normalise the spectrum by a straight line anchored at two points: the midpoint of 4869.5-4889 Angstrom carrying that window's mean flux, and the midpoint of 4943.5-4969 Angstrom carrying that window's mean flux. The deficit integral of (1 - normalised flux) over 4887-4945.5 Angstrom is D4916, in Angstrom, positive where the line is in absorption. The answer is -0.5 Angstrom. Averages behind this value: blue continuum 74.3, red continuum 76.5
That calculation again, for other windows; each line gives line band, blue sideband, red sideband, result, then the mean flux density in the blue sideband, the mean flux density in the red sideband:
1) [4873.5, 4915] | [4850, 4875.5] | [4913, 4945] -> -2.3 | 69.5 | 75.5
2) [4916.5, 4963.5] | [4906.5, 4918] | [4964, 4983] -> 0.7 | 76.3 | 76.9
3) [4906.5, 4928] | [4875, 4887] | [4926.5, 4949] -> 0.5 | 75.8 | 76.2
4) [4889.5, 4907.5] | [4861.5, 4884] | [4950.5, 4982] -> -1.1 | 71.8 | 77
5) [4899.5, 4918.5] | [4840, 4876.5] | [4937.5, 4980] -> -0.5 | 72.2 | 76.9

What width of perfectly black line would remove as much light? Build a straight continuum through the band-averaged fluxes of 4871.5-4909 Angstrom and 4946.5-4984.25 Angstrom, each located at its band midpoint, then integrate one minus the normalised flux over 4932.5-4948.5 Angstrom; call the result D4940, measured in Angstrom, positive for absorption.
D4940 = 0.3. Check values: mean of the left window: 76.2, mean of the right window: 76.5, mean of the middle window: 75.2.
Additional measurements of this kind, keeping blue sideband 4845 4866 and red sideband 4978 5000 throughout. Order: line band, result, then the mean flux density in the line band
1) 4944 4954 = -0.5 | 77.4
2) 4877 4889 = -0.7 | 75.7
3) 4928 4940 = -0.4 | 75.7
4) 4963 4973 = -0.4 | 77.3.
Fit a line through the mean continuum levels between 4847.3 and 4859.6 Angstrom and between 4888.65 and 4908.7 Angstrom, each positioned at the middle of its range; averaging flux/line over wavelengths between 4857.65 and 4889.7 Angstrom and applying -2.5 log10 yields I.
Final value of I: 0.08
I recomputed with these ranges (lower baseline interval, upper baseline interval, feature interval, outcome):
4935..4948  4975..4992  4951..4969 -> -0.01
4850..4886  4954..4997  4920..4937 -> -0.01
